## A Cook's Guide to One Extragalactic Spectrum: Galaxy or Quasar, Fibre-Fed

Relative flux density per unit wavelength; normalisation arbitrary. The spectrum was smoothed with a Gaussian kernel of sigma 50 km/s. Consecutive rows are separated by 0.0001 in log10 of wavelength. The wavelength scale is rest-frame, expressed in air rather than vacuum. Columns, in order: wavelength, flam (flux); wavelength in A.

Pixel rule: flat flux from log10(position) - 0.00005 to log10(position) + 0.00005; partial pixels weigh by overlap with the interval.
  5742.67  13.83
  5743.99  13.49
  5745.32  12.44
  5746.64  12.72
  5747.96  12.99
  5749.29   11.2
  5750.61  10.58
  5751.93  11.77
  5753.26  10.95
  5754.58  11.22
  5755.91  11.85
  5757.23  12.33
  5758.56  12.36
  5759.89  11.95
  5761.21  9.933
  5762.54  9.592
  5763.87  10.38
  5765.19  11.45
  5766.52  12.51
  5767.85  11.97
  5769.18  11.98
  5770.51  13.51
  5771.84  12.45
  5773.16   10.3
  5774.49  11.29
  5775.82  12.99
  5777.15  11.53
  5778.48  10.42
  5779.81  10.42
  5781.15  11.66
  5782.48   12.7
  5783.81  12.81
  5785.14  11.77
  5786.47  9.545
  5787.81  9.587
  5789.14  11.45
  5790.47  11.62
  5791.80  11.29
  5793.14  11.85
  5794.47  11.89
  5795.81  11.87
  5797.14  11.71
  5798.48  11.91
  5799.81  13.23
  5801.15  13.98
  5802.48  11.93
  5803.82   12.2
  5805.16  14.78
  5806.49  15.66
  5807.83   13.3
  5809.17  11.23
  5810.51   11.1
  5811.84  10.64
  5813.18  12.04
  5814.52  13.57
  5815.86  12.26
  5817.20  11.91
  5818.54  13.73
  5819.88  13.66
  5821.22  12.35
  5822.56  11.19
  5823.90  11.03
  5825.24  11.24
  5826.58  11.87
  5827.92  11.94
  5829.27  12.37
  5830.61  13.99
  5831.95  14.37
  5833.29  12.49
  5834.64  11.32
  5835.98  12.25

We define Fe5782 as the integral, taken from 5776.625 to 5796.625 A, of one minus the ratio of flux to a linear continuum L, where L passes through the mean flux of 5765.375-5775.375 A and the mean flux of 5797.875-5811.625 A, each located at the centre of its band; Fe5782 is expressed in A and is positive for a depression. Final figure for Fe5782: 1.7 A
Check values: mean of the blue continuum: 12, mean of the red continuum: 12.9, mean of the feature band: 11.4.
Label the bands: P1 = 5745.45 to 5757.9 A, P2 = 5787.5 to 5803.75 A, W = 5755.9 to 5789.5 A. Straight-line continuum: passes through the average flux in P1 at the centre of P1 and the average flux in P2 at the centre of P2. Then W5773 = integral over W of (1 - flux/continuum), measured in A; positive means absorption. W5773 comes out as 1.0 A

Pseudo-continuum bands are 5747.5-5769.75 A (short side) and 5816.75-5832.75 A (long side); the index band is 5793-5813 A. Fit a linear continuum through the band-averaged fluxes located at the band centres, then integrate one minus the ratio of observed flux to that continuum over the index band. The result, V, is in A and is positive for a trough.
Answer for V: -0.57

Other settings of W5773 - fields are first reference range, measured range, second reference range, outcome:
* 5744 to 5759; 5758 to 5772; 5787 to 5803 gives 0.3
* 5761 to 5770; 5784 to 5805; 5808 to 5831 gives -0.2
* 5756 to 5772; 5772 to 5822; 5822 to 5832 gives -0.6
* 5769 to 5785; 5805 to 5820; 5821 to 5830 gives -1.3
